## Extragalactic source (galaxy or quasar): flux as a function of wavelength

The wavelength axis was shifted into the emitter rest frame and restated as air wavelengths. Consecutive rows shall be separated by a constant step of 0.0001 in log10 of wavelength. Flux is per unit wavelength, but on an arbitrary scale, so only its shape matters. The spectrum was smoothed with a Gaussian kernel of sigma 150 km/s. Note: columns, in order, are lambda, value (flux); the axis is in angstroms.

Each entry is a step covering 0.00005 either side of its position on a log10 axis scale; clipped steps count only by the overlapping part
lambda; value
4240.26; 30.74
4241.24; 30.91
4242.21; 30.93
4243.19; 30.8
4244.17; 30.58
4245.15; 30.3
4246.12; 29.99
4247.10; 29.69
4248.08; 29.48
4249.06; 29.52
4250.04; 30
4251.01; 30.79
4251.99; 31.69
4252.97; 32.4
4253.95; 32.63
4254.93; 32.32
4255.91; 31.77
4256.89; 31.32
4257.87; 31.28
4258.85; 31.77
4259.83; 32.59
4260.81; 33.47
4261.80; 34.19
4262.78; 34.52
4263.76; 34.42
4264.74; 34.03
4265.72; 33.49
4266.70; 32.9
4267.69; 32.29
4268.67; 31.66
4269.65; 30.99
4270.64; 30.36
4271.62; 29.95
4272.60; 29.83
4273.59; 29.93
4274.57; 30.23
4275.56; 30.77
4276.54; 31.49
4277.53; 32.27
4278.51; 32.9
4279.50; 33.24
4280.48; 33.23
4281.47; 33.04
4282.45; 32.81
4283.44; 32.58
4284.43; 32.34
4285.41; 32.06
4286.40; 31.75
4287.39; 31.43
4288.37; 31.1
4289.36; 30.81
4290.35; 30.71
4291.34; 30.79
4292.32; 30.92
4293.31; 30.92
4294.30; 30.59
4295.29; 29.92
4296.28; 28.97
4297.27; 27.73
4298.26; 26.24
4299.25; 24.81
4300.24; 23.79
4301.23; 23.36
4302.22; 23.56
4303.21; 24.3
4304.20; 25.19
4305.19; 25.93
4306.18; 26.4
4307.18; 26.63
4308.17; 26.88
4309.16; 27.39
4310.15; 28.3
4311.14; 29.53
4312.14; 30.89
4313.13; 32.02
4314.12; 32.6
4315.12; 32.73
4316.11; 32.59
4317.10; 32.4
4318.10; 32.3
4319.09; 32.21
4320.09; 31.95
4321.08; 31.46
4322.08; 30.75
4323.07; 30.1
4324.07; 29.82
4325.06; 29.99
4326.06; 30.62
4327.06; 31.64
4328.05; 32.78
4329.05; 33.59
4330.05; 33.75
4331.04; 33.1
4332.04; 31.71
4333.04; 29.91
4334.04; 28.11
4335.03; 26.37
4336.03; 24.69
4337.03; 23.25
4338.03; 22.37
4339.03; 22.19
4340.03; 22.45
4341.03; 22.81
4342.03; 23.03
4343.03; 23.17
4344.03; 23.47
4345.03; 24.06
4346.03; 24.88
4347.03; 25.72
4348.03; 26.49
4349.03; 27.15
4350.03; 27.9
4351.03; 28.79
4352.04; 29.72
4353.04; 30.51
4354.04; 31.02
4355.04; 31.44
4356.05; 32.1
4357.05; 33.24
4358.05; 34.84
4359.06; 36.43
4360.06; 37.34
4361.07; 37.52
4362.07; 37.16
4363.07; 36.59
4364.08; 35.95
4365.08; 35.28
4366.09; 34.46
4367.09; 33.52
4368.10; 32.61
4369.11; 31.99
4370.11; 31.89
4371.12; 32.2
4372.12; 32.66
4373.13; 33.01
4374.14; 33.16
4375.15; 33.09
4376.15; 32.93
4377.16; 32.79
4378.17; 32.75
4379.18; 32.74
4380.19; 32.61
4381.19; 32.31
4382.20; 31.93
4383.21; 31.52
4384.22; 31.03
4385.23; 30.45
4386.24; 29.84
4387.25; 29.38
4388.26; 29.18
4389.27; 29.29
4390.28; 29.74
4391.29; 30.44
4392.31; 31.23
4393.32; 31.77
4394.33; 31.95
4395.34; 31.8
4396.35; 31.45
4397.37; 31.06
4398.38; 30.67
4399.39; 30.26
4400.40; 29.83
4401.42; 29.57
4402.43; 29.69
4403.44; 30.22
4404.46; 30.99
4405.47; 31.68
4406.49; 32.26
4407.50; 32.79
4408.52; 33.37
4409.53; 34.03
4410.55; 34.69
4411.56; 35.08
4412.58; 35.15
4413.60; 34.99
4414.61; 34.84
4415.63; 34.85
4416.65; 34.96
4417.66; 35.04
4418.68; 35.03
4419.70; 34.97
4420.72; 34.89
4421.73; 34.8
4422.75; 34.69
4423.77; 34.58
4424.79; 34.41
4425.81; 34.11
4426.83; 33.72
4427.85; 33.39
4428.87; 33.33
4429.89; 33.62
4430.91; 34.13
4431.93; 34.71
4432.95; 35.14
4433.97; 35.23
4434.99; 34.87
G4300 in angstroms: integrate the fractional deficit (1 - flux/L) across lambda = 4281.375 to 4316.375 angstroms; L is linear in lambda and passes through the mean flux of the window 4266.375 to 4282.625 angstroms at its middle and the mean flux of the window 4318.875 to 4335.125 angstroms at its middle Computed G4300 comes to 2.5 angstroms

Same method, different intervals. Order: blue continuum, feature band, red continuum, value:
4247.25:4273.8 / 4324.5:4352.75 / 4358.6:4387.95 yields 4.74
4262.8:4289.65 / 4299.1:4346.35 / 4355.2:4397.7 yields 6.19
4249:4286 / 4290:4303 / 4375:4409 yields 1.68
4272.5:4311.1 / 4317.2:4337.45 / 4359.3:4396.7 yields 0.14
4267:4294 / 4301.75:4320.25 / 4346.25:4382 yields 1.60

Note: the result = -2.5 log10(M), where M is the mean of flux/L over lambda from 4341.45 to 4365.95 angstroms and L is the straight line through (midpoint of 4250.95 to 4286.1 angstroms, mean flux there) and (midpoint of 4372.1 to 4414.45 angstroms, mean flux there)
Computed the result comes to 0.05 mag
